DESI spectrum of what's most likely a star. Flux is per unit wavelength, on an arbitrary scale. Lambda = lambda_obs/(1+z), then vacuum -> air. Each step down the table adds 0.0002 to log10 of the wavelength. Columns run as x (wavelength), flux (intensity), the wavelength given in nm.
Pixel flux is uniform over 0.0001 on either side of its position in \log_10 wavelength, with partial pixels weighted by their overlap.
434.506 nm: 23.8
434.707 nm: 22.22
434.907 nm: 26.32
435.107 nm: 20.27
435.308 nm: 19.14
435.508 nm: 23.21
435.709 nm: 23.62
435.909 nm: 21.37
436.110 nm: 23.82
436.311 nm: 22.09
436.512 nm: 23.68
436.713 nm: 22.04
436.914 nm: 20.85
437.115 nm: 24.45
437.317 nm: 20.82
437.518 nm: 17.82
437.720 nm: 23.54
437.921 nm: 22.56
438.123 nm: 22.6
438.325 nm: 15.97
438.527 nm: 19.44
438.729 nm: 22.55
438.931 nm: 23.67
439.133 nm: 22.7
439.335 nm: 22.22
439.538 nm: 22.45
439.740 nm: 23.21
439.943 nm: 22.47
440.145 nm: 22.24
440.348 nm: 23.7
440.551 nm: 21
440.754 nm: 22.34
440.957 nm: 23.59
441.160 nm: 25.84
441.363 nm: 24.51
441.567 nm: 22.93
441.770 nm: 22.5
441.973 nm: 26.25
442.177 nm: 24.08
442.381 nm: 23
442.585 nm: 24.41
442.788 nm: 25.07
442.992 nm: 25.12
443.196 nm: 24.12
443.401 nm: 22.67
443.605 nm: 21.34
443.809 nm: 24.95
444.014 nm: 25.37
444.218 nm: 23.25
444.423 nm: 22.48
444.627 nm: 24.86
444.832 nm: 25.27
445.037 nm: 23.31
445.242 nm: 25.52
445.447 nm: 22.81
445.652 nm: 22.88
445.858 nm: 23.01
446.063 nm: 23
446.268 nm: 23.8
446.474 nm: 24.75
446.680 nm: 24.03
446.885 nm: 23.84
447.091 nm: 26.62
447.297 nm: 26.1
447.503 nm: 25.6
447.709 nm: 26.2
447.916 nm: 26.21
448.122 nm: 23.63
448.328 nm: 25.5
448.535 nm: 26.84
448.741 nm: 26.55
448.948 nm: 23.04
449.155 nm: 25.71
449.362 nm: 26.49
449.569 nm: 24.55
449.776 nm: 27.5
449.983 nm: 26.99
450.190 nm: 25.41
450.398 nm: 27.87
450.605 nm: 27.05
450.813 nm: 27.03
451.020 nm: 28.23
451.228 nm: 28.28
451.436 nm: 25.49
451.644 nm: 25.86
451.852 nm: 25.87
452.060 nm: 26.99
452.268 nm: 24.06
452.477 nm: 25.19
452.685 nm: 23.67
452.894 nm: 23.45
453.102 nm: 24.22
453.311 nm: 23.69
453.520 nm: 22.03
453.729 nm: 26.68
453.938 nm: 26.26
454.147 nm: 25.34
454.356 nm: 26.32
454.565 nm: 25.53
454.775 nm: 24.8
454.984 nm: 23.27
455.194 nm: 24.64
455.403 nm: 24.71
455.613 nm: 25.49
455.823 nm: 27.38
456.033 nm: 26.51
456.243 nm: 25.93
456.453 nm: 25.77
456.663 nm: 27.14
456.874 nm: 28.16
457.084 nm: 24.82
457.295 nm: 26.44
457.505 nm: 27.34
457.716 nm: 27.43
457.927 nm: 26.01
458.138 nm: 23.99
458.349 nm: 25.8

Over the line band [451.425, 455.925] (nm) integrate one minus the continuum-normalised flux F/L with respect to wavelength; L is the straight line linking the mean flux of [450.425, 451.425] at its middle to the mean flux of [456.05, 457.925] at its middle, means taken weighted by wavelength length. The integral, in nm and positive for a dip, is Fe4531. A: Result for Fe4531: 0.34 nm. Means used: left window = 27.5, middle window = 25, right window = 26.6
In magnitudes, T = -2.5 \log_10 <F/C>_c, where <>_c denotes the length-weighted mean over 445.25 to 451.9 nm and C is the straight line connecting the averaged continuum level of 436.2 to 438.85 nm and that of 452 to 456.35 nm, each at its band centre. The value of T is -0.07 mag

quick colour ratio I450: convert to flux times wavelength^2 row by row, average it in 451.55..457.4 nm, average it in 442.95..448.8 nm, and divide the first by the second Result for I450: 1.1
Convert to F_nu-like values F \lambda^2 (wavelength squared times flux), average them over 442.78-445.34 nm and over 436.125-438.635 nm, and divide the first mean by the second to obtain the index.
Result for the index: 1.16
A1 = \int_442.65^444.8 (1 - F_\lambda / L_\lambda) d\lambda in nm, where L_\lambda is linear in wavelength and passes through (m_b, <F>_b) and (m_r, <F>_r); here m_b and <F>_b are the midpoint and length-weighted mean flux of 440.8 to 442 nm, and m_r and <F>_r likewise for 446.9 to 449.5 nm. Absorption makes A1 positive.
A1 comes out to 0.054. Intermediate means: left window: 24.1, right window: 25.6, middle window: 24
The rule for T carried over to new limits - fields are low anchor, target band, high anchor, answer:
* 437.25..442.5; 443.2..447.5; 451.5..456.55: -0.024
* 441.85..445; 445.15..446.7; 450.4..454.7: 0.038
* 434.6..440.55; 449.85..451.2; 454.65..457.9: -0.100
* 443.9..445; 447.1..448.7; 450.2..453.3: -0.036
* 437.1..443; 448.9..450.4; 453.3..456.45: -0.066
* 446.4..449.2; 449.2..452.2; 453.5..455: -0.055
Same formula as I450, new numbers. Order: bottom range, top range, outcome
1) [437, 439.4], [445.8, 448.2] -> 1.20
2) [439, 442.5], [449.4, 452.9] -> 1.18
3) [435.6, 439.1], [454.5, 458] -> 1.29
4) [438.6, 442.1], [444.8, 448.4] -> 1.09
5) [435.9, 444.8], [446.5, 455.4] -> 1.17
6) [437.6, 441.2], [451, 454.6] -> 1.21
